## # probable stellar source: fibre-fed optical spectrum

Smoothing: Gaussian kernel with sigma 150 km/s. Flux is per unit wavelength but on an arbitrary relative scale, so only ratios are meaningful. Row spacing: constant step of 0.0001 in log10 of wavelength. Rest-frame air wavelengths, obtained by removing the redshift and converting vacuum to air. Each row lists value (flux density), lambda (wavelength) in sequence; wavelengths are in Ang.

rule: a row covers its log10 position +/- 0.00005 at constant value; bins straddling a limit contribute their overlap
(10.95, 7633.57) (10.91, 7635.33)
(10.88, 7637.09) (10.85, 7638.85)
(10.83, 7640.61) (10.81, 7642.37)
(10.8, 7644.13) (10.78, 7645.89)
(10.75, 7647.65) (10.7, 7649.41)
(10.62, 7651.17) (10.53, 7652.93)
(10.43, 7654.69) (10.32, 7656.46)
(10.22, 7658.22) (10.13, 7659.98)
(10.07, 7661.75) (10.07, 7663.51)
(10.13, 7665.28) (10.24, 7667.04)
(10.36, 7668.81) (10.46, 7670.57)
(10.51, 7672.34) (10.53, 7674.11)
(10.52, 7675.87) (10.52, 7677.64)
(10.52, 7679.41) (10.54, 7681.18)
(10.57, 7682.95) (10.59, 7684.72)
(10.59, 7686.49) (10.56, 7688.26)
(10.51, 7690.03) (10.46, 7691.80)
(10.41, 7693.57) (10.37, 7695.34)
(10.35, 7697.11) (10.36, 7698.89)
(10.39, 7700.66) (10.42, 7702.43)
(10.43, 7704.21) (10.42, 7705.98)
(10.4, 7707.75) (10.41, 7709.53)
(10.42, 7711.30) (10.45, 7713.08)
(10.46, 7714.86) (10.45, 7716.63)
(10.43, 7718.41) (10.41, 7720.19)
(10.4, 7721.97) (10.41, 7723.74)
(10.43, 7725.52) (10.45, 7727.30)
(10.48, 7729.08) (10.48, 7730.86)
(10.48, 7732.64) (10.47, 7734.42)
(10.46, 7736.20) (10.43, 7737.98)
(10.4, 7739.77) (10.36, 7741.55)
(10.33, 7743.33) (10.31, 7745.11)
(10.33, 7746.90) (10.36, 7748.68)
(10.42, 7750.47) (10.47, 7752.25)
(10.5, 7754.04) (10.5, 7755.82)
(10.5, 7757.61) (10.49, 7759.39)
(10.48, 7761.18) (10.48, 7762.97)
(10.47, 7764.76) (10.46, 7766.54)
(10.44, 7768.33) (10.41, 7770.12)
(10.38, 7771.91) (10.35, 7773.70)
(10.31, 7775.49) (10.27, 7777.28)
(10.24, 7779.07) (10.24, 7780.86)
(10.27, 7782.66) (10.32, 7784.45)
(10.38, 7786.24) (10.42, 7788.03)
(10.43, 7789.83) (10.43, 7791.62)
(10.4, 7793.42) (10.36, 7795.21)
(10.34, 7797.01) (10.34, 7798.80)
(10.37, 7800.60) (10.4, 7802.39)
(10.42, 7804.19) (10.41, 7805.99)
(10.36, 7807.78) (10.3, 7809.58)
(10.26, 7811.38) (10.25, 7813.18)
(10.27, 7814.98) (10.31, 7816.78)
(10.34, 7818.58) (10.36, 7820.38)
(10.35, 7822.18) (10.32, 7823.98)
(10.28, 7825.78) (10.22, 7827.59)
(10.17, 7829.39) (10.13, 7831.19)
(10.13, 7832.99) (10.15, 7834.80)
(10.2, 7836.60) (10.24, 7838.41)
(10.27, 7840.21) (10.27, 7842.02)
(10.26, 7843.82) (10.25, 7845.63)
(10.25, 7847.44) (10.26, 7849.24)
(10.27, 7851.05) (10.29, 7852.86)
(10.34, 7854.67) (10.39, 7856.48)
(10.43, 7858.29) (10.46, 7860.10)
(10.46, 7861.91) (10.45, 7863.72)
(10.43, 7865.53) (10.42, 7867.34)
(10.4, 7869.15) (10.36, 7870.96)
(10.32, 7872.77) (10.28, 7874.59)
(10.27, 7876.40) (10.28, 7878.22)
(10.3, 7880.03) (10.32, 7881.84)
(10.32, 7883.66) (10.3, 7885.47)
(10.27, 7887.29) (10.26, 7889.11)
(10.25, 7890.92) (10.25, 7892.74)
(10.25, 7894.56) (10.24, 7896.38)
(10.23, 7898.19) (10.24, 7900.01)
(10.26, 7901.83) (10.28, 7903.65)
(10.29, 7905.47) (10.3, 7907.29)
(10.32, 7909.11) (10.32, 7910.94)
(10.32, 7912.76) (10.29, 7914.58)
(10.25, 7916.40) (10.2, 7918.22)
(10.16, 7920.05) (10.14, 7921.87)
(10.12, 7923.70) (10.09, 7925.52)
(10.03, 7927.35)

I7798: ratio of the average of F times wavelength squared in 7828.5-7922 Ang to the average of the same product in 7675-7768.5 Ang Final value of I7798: 1.02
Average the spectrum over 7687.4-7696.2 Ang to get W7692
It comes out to 10.5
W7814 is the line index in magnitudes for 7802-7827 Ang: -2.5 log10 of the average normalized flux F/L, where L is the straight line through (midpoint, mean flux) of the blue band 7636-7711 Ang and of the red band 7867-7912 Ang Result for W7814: 0.004 mag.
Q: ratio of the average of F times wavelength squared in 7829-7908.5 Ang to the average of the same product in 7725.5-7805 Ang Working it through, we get 1.0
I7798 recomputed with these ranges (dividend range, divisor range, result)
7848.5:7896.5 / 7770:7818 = 1.02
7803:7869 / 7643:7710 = 1.03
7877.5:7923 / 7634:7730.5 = 1.04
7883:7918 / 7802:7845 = 1.02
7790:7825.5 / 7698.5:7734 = 1.02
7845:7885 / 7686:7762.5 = 1.03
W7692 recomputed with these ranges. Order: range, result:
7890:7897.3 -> 10.3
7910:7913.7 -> 10.3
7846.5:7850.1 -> 10.3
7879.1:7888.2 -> 10.3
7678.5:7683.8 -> 10.5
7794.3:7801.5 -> 10.4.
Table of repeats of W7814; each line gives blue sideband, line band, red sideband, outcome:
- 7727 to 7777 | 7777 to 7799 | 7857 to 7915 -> 0.01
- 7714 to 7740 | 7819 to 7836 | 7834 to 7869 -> 0.01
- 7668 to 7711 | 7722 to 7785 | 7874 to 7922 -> 0.00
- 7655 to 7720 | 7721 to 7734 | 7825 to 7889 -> -0.01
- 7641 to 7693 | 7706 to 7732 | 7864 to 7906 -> 0.00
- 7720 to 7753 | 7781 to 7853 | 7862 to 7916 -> 0.01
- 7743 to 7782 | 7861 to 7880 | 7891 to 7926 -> -0.01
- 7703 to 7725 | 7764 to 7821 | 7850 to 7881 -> 0.00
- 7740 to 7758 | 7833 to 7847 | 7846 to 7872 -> 0.02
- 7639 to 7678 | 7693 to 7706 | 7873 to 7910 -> 0.01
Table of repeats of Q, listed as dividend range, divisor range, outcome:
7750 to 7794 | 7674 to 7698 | 1.01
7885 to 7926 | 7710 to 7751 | 1.03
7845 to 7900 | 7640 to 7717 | 1.04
